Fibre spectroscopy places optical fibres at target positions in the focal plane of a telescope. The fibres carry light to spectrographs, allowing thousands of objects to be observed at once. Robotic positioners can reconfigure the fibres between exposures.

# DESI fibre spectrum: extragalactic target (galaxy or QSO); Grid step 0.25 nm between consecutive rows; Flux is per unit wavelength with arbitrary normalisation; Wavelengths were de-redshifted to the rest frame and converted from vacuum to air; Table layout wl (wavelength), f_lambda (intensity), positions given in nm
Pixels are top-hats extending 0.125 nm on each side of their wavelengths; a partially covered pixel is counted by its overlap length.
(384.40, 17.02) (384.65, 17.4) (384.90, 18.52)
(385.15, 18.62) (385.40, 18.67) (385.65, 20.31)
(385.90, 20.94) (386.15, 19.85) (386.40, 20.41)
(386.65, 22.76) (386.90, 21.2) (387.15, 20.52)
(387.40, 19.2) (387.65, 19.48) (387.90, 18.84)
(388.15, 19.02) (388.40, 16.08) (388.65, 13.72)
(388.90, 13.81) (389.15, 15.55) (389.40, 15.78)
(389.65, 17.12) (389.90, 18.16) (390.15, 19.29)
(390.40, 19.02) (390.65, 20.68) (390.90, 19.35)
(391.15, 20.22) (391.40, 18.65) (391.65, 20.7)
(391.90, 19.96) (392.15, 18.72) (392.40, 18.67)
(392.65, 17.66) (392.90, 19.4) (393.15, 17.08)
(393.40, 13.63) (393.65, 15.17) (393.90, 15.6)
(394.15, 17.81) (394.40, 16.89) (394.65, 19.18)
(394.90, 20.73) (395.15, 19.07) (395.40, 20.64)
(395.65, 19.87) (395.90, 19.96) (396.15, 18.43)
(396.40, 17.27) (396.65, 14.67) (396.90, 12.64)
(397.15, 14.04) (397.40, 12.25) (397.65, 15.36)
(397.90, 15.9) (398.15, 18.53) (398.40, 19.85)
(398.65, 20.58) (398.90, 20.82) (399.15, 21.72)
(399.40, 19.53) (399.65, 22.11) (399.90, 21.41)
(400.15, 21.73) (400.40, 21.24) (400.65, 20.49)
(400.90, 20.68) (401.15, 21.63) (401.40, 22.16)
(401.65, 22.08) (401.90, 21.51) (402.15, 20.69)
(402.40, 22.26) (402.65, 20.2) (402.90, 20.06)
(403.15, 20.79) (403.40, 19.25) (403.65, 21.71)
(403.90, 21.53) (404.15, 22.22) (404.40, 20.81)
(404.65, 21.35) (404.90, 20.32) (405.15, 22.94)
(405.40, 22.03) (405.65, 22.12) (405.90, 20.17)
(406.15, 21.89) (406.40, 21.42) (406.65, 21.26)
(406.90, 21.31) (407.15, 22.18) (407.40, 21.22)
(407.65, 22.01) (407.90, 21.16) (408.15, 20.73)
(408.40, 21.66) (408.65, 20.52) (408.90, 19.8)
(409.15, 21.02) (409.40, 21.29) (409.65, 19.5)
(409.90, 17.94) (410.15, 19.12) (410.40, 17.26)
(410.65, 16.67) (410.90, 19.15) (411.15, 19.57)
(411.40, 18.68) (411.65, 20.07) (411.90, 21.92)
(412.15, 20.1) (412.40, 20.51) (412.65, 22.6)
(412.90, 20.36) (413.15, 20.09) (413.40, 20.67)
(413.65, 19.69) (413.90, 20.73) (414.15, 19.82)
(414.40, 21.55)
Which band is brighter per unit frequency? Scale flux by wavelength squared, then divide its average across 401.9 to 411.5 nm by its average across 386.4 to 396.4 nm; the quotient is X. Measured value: 1.2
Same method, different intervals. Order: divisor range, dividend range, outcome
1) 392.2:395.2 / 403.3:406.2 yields 1.29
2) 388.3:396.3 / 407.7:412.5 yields 1.20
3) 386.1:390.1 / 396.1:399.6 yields 1.00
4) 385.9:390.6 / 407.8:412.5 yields 1.20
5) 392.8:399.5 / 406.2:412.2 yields 1.22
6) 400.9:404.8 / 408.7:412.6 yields 0.96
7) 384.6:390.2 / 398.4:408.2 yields 1.25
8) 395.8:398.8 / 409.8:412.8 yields 1.26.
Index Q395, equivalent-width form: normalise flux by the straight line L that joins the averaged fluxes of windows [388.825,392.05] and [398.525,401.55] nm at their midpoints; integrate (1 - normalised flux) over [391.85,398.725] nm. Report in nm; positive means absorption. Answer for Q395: 0.81 nm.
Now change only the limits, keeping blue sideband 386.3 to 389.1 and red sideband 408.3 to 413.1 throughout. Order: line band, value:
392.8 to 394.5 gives 0.22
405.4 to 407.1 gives -0.16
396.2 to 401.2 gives 0.16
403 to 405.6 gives -0.24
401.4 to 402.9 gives -0.15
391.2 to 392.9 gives -0.03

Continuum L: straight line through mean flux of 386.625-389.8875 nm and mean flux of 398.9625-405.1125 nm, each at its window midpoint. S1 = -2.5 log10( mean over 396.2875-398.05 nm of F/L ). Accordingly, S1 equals 0.338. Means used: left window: 17.8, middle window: 14.6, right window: 21.2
